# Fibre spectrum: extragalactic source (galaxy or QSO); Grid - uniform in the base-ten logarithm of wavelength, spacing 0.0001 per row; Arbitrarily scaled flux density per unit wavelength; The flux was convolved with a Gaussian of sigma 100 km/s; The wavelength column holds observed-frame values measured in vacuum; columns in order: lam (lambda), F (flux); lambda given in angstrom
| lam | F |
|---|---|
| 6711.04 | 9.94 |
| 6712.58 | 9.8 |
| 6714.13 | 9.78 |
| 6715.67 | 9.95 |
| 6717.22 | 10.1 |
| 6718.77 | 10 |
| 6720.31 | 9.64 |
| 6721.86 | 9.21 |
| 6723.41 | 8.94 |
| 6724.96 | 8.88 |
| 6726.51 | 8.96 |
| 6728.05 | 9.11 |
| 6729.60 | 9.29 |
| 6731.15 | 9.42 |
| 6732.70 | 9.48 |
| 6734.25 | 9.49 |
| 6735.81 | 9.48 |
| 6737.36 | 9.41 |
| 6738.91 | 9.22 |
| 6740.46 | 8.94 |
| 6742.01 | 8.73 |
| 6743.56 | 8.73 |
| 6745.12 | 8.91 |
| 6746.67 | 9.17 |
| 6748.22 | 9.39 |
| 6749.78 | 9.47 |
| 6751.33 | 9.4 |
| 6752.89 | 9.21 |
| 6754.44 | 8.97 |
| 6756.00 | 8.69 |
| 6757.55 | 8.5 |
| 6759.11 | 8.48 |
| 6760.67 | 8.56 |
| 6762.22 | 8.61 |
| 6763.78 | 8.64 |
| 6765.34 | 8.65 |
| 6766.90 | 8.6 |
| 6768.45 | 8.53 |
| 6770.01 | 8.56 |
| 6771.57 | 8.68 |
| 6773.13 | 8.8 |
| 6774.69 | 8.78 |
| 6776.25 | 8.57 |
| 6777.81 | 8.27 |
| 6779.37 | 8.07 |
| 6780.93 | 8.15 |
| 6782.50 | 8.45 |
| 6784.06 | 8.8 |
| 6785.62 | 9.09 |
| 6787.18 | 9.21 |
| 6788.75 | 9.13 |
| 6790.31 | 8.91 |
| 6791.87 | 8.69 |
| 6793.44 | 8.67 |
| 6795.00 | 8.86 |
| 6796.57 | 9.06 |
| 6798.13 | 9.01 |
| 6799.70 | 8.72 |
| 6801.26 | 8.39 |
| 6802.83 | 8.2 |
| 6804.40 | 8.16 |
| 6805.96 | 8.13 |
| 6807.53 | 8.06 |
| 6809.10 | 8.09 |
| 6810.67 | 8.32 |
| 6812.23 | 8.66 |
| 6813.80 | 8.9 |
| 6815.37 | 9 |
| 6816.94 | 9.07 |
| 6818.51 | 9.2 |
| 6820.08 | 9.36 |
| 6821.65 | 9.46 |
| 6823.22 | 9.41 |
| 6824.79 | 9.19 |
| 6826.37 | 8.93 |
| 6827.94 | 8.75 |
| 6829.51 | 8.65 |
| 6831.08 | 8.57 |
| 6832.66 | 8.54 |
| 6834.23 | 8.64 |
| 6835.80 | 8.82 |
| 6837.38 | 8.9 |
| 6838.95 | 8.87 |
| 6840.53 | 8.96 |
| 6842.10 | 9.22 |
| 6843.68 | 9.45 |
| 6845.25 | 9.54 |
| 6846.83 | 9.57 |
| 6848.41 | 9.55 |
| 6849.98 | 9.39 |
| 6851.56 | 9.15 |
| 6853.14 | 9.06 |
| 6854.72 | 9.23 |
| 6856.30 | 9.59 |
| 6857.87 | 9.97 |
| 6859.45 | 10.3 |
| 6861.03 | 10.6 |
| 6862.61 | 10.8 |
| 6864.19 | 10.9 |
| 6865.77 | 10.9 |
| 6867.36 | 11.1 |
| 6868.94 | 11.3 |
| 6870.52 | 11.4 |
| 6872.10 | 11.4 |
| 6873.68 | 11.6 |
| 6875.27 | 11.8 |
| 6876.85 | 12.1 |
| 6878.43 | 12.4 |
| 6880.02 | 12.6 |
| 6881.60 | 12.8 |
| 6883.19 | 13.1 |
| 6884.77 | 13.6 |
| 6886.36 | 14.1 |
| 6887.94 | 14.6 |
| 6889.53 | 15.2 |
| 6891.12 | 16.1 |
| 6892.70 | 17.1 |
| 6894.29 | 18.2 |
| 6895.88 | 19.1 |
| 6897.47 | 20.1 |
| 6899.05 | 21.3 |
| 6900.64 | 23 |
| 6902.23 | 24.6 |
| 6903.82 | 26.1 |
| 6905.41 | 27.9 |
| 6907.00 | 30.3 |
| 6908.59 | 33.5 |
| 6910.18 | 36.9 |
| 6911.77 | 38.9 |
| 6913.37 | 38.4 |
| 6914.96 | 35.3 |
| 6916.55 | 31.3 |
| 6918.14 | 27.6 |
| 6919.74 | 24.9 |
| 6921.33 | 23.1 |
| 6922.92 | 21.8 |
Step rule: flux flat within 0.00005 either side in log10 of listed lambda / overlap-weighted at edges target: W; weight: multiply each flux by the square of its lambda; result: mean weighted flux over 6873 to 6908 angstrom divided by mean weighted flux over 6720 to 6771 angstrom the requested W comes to 2.06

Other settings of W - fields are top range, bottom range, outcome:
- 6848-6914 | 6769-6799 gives 1.97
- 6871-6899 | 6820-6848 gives 1.64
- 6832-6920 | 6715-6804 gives 1.89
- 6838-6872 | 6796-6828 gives 1.15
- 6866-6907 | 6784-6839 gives 1.90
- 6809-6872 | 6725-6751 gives 1.06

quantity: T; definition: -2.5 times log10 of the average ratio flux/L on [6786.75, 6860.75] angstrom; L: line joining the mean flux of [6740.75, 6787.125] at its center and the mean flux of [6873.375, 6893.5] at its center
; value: 0.24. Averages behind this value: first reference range 8.75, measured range 8.98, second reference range 13.7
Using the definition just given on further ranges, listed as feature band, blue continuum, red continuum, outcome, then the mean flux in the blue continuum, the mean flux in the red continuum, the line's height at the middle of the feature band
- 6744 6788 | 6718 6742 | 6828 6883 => 0.09 mag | 9.28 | 10.2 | 9.54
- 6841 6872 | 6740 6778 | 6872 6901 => 0.34 mag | 8.8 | 15.3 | 13.7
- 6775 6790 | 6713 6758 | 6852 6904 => 0.24 mag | 9.27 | 14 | 10.8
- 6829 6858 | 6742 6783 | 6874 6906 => 0.47 mag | 8.72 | 17.1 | 14.1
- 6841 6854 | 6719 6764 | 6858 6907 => 0.42 mag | 9.08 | 15.4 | 13.8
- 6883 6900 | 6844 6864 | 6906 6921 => 0.40 mag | 9.76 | 32.6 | 24.2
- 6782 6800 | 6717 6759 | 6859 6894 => 0.18 mag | 9.19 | 12.6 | 10.5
